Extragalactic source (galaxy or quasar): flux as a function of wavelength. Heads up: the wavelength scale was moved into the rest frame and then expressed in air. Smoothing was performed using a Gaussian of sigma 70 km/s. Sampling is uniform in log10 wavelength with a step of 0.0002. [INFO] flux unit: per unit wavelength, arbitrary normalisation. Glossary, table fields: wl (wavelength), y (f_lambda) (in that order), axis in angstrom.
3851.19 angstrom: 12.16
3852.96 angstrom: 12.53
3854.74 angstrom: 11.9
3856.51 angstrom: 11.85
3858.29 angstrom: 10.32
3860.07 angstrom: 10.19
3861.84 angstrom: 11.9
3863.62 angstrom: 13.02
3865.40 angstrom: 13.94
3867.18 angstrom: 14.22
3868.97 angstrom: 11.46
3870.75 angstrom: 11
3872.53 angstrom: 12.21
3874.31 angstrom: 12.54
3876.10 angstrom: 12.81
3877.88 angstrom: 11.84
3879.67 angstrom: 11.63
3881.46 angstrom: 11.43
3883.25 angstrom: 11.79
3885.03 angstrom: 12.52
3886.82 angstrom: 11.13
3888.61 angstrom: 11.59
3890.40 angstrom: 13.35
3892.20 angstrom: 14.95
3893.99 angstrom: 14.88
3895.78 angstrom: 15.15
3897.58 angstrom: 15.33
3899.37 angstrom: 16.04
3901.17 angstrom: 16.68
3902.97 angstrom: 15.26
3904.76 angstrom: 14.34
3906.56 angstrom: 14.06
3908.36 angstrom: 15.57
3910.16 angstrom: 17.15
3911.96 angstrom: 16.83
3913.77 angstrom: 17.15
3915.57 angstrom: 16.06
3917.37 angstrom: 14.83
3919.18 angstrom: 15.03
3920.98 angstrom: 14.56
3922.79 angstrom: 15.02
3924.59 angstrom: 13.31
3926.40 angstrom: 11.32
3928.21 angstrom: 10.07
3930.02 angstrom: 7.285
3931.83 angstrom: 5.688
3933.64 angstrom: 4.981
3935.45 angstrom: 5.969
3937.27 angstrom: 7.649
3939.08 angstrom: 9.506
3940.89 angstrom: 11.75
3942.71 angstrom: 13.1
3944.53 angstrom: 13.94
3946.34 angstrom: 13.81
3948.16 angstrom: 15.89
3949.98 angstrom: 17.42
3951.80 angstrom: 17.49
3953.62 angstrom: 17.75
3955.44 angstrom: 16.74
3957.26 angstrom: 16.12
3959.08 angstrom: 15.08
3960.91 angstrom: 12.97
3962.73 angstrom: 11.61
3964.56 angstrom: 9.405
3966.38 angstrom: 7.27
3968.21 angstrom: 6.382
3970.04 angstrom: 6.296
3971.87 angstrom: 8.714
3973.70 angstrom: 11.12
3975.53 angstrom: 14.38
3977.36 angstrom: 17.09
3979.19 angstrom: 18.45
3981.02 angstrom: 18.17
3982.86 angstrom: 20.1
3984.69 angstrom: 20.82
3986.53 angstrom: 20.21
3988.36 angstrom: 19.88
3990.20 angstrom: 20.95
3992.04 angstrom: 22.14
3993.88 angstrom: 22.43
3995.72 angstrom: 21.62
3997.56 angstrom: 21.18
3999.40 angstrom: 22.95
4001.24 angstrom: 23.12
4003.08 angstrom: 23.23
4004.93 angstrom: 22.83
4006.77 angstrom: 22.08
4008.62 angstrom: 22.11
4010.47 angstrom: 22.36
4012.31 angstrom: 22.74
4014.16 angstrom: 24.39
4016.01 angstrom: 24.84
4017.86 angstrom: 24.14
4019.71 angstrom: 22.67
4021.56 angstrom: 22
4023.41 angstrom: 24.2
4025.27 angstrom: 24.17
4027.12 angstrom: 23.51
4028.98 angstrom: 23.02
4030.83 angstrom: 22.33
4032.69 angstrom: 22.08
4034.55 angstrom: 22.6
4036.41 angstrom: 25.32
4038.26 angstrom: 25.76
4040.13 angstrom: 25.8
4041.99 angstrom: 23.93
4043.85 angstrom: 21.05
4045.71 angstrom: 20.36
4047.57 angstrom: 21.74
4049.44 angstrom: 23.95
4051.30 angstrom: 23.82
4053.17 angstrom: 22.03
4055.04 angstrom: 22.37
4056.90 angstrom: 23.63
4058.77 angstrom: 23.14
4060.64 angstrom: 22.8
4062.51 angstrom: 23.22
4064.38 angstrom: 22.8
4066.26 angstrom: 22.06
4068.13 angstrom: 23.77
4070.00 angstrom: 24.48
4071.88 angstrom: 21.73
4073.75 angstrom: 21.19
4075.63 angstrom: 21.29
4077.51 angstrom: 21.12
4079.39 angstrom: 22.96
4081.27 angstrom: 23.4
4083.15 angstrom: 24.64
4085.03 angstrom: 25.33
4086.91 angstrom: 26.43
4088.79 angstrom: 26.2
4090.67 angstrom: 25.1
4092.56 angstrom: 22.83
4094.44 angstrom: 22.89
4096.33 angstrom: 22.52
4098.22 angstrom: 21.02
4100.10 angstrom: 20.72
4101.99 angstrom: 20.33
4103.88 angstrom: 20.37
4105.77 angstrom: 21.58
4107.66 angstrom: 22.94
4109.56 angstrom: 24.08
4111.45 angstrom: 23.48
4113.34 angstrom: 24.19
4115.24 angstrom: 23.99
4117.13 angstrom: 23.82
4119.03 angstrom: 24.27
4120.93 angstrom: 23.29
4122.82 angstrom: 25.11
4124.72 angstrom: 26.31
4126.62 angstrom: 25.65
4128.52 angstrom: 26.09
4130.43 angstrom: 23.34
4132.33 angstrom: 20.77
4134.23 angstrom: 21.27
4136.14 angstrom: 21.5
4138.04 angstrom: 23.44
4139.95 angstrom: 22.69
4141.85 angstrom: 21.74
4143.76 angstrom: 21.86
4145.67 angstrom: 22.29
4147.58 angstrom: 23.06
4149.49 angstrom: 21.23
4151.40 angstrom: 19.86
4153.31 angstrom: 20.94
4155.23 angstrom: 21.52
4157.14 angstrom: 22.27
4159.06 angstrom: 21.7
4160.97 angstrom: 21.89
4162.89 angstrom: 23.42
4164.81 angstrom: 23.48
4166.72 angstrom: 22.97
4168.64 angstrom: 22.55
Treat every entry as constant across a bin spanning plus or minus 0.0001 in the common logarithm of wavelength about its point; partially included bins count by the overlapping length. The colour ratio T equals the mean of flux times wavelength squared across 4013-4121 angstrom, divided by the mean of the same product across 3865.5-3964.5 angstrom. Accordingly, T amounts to 1.88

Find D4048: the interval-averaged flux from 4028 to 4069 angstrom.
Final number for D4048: 23.1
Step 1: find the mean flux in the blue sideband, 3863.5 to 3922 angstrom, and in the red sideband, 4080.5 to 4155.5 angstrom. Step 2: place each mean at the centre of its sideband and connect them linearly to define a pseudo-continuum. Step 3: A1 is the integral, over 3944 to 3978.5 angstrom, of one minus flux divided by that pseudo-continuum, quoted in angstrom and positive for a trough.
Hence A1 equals 7.3 angstrom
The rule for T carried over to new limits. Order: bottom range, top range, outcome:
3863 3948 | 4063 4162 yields 1.97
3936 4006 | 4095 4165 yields 1.52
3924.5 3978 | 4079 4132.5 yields 2.19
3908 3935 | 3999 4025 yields 1.89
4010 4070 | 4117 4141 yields 1.06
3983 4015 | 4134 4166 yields 1.08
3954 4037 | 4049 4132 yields 1.27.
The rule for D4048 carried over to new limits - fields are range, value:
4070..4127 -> 23.3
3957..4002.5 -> 16.4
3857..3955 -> 13.1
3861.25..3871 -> 12.7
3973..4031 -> 21.5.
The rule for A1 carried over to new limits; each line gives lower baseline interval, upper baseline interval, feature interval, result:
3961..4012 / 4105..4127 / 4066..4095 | -1.57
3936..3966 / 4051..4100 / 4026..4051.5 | -3.69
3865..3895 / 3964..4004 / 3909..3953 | 5.86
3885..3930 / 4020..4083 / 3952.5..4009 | 5.24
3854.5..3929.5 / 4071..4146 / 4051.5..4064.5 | -1.28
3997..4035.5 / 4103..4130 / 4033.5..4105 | 1.45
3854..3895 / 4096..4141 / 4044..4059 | -1.82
